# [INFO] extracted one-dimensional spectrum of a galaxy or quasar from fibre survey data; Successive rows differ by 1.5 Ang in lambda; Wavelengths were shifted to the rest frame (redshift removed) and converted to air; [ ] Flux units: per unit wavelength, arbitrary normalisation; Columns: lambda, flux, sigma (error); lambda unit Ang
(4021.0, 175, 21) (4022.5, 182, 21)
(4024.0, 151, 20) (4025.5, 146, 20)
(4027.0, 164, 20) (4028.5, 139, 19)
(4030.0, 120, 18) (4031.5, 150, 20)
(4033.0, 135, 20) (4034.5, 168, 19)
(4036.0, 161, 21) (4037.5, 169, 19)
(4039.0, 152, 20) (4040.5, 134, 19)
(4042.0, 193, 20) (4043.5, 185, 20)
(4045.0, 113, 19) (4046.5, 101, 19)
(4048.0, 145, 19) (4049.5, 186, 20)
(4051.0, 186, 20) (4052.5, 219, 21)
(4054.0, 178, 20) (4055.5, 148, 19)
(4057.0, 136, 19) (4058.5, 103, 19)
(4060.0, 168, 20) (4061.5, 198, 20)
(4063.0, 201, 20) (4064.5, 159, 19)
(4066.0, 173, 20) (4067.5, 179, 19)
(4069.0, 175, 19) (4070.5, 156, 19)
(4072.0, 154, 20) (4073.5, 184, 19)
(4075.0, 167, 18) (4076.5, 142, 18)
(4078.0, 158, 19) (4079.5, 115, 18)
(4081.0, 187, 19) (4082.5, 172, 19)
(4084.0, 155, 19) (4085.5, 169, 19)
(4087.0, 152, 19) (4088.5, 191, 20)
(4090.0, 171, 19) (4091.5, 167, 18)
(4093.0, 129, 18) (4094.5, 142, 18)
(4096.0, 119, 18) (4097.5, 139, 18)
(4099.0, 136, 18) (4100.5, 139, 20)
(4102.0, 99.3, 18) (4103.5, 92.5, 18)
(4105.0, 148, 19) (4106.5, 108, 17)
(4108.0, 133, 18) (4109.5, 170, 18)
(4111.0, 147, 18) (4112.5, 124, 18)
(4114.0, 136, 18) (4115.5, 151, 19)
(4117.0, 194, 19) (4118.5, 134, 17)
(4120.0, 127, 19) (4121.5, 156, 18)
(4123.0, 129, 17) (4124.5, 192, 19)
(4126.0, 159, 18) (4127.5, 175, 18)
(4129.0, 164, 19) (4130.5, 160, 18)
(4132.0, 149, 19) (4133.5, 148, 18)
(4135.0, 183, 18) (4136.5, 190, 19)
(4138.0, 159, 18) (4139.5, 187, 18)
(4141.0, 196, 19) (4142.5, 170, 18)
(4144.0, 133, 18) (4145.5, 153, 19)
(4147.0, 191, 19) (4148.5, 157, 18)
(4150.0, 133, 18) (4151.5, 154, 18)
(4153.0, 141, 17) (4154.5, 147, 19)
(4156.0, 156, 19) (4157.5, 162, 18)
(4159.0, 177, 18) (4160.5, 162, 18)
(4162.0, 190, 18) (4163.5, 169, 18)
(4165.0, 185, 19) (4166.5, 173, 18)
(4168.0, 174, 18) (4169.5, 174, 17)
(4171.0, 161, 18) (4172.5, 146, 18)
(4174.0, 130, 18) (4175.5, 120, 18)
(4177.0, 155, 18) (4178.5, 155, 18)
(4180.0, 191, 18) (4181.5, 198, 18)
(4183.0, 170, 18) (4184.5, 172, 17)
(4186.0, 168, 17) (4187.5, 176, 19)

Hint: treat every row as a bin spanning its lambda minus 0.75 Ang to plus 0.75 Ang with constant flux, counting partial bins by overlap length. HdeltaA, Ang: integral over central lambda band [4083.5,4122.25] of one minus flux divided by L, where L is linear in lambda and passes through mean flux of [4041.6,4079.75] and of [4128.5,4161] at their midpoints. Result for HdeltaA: 4.6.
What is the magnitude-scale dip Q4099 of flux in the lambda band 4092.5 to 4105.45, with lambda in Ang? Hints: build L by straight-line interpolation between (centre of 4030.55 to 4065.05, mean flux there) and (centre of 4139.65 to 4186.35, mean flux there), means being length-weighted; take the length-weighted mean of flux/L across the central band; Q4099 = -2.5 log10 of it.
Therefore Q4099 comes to 0.266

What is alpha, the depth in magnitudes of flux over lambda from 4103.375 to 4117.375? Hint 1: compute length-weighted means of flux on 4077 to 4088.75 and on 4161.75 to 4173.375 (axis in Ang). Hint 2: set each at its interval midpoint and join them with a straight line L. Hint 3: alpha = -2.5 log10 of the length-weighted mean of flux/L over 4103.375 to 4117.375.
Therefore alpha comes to 0.16 mag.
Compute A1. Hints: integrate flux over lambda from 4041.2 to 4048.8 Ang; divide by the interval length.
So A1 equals 148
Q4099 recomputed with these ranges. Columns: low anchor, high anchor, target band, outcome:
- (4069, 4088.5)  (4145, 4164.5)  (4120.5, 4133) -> 0.011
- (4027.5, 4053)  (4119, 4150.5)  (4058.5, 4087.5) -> -0.047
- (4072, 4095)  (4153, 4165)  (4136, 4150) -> -0.025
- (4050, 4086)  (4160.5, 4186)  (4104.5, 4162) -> 0.061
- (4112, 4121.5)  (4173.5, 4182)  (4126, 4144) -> -0.133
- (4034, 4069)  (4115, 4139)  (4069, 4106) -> 0.089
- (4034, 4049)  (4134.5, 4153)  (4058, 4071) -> -0.094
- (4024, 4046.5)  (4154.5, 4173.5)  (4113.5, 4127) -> 0.055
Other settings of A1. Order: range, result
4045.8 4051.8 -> 155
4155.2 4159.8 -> 165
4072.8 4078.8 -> 162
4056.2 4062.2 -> 151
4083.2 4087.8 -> 159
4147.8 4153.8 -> 146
